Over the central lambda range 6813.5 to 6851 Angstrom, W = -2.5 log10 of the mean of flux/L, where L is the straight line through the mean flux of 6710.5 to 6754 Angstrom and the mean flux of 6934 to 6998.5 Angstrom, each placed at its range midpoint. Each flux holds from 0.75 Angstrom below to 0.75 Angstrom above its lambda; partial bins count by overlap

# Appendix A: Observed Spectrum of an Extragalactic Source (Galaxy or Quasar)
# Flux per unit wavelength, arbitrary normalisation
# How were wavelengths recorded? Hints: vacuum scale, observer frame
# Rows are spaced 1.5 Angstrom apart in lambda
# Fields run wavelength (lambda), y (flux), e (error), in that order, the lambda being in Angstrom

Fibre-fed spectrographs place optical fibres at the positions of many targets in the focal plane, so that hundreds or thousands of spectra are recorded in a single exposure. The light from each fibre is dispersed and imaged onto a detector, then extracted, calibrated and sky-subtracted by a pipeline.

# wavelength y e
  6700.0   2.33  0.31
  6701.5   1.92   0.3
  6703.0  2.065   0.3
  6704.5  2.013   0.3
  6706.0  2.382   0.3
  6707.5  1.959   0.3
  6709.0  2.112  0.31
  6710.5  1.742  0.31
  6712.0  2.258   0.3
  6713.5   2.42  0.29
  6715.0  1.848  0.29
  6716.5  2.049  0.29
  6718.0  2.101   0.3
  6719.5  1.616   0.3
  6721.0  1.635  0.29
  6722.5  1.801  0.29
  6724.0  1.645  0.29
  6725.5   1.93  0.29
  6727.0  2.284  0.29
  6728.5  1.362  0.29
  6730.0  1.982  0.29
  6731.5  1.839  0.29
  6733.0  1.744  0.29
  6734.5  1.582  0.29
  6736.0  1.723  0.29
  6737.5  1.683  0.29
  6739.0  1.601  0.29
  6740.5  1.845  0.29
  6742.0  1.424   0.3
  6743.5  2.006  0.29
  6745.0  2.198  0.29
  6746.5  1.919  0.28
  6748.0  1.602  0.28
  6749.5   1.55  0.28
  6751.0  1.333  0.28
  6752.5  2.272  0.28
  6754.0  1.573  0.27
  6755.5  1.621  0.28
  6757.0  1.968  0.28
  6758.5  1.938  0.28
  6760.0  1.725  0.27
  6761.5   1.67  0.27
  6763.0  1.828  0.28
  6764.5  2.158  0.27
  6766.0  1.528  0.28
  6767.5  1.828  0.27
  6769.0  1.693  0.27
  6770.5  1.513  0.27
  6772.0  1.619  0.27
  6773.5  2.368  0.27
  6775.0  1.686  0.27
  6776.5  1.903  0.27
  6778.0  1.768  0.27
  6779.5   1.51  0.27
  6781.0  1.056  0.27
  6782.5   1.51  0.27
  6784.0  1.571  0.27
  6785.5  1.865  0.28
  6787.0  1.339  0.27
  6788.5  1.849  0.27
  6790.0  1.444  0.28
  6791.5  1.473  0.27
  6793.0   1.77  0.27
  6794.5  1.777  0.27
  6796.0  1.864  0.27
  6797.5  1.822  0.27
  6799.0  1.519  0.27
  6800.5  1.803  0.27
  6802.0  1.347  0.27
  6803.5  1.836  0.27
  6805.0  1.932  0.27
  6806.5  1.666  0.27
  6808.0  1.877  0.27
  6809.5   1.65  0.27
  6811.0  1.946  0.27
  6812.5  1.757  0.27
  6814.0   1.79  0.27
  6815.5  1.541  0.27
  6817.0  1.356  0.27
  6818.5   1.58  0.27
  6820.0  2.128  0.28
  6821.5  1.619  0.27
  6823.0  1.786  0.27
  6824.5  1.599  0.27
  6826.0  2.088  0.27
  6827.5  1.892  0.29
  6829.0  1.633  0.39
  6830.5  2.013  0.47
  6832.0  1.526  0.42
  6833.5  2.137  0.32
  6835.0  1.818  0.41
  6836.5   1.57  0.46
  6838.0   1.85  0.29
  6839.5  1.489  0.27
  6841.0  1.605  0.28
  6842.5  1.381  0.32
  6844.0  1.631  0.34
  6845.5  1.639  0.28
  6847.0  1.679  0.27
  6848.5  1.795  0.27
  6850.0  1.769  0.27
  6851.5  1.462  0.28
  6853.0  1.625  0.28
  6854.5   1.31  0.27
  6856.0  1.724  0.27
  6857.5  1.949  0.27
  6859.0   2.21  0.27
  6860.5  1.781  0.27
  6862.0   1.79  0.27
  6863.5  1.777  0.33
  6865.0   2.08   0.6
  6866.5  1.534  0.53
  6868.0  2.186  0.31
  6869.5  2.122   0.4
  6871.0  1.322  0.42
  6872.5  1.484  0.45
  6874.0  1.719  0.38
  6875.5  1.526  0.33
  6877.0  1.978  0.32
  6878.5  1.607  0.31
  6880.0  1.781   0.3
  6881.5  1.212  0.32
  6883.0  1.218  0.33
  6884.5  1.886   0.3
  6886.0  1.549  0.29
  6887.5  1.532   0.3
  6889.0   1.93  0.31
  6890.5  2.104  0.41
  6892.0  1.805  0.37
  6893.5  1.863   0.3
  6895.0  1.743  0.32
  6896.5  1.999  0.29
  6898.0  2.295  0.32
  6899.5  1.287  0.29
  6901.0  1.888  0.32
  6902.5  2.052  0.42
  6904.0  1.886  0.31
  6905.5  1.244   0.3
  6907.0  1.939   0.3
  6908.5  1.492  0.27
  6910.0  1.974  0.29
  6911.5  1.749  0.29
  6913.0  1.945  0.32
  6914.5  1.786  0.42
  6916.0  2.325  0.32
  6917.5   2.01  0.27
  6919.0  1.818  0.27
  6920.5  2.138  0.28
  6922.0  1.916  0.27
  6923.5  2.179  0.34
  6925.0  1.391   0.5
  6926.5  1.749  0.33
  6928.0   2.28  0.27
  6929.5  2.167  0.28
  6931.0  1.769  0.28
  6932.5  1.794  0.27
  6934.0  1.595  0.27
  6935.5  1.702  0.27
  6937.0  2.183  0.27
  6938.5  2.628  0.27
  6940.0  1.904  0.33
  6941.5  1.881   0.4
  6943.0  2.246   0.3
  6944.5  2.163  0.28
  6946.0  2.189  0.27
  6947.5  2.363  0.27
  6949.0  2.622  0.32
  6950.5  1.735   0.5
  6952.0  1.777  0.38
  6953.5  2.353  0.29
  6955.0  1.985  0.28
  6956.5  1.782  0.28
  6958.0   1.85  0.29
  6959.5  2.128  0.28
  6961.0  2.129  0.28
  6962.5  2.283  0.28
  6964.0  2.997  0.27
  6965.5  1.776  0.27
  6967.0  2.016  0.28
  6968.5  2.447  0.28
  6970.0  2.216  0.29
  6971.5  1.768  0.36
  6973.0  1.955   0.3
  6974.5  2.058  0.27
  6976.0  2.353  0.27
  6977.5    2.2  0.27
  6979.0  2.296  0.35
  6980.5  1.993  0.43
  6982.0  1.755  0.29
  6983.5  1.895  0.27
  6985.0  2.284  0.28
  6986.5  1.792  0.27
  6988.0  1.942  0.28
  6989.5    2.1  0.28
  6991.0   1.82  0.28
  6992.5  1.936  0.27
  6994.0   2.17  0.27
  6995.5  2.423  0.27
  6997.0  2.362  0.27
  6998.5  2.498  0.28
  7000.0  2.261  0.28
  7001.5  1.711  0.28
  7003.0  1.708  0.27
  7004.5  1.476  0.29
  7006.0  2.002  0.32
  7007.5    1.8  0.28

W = 0.14 mag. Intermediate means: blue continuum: 1.82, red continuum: 2.1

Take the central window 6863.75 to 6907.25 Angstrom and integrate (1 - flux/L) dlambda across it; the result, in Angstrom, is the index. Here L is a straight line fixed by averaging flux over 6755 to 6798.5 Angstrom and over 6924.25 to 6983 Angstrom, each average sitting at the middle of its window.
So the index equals 4.0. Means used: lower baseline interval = 1.71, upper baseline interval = 2.06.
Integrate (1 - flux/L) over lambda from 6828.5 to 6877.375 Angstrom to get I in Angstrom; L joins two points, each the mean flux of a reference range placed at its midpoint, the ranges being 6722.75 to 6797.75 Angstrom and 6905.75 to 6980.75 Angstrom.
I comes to 4.1 Angstrom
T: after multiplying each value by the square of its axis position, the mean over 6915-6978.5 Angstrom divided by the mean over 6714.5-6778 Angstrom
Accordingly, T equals 1.2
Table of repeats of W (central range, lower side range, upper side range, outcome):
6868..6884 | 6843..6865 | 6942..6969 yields 0.121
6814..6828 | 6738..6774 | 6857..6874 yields 0.048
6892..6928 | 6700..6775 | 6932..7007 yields 0.084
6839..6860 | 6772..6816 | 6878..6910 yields 0.034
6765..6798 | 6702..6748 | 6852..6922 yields 0.110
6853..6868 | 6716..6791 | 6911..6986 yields 0.062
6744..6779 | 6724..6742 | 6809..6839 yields -0.020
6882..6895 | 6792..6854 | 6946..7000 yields 0.101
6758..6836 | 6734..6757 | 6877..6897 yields 0.001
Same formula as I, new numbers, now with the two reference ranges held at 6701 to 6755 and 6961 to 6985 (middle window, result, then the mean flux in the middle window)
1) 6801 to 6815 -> 1.4 Angstrom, 1.75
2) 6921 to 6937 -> 1.6 Angstrom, 1.87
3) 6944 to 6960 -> 0.2 Angstrom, 2.08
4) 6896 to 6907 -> 1.3 Angstrom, 1.81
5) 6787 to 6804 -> 2.4 Angstrom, 1.66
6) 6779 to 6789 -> 2.1 Angstrom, 1.52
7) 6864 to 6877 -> 1.7 Angstrom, 1.76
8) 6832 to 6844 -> 1.9 Angstrom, 1.68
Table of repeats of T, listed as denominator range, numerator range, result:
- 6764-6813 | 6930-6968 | 1.28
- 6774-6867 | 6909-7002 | 1.25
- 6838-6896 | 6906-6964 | 1.20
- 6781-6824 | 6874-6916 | 1.08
